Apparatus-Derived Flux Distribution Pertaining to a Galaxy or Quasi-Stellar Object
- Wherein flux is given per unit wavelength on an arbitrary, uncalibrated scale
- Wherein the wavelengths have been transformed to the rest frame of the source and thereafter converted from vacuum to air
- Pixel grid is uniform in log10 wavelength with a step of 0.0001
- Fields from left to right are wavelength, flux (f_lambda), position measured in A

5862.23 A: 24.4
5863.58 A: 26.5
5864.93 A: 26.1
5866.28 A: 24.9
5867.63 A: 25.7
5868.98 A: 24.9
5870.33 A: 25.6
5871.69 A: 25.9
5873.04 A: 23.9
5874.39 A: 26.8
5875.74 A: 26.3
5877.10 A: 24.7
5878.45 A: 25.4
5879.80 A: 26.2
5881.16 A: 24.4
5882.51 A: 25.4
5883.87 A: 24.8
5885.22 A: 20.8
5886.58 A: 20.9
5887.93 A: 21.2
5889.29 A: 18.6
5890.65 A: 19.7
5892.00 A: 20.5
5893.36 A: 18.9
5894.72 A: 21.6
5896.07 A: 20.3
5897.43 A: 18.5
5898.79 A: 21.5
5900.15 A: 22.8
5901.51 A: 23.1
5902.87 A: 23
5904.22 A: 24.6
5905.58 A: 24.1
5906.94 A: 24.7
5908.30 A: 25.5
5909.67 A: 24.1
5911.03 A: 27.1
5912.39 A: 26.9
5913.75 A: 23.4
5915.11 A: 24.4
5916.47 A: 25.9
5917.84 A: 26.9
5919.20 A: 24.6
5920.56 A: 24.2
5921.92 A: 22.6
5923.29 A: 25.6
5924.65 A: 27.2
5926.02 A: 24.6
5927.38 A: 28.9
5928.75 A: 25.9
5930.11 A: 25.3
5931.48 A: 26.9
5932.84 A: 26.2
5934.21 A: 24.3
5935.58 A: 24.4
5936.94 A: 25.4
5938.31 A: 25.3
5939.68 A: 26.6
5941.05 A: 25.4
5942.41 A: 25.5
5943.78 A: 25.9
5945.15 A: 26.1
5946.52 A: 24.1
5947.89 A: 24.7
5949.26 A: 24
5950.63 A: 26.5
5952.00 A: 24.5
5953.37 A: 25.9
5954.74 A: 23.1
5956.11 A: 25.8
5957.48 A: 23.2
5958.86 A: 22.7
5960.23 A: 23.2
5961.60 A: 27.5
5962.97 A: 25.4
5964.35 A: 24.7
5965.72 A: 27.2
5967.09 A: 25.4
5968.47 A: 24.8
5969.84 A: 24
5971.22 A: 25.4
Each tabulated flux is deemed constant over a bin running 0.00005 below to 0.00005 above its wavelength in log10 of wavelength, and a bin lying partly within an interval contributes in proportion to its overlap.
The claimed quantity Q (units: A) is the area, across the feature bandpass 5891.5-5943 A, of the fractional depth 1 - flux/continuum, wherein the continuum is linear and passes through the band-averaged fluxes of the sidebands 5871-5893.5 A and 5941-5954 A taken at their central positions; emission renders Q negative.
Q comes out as -0.1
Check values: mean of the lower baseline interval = 23.3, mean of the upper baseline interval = 25.3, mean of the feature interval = 24.4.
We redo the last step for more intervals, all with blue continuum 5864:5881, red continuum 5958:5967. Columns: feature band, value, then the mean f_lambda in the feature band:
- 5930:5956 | -0.1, 25.3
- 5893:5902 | 1.6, 21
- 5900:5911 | 0.5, 24.2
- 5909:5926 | 0.1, 25.2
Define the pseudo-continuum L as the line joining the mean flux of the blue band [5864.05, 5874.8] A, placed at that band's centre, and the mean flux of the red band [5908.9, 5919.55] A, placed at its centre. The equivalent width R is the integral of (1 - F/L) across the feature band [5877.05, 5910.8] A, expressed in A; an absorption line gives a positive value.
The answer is 3.7 A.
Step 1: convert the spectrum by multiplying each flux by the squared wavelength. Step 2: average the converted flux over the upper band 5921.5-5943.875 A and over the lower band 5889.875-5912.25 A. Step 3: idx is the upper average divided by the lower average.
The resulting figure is 1.15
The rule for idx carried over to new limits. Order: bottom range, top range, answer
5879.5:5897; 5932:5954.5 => 1.19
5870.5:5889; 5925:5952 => 1.07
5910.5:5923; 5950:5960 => 0.99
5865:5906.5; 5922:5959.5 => 1.11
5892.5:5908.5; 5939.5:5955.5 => 1.15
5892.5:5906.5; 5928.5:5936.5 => 1.18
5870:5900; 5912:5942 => 1.14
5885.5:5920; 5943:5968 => 1.11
